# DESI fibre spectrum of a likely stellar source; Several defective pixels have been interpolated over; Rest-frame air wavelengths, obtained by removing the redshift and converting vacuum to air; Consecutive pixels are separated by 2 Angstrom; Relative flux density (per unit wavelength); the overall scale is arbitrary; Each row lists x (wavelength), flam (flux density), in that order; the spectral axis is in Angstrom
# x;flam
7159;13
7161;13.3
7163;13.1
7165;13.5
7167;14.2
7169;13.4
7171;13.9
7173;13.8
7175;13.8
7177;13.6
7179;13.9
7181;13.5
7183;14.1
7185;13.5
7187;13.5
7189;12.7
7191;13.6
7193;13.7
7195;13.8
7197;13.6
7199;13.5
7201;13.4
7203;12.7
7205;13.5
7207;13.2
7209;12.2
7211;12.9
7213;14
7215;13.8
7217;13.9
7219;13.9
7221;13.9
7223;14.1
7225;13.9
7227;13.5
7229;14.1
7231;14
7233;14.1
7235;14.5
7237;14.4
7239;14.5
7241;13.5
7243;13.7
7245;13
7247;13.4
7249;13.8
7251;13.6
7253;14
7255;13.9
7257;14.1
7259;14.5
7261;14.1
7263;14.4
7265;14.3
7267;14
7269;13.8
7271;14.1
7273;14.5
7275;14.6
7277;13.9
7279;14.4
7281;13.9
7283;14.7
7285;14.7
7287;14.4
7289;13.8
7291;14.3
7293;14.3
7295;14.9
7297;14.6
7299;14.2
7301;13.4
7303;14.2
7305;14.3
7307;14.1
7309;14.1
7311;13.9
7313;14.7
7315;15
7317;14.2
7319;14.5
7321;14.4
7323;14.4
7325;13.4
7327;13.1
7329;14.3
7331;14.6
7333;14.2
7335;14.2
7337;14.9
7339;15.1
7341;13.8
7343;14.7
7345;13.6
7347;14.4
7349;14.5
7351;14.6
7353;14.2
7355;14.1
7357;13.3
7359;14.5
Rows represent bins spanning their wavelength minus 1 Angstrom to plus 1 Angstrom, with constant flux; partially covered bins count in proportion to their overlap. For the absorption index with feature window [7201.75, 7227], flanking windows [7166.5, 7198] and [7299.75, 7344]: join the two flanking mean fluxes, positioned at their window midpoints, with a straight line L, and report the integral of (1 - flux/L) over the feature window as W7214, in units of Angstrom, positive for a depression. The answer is 0.54 Angstrom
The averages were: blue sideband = 13.7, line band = 13.5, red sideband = 14.2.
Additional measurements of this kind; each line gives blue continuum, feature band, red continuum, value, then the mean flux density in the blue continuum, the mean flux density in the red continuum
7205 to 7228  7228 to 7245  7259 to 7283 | -0.3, 13.6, 14.2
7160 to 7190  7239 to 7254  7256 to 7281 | 0.5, 13.6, 14.2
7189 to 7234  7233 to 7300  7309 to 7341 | -1.0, 13.6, 14.3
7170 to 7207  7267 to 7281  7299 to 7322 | -0.1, 13.6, 14.3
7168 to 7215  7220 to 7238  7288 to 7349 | -0.5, 13.5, 14.3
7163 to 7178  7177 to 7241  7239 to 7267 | 0.6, 13.7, 13.9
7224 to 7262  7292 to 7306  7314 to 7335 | -0.1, 13.9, 14.2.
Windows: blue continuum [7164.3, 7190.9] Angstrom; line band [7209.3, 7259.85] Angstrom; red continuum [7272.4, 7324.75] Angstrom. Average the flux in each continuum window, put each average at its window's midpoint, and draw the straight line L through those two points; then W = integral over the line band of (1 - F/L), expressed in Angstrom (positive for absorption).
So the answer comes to 0.4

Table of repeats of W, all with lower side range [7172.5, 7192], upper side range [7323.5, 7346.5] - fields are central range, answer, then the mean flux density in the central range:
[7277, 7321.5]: -0.8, 14.3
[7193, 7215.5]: 0.6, 13.3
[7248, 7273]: -0.3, 14.1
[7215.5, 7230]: -0.2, 13.9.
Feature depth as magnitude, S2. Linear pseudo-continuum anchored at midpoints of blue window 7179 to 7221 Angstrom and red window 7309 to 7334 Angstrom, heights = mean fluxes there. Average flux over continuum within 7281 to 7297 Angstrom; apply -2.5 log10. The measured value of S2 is -0.03 mag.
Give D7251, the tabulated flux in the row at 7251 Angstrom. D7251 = 13.6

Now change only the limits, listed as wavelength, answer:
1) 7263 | 14.4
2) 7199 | 13.5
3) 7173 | 13.8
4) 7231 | 14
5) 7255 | 13.9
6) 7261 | 14.1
